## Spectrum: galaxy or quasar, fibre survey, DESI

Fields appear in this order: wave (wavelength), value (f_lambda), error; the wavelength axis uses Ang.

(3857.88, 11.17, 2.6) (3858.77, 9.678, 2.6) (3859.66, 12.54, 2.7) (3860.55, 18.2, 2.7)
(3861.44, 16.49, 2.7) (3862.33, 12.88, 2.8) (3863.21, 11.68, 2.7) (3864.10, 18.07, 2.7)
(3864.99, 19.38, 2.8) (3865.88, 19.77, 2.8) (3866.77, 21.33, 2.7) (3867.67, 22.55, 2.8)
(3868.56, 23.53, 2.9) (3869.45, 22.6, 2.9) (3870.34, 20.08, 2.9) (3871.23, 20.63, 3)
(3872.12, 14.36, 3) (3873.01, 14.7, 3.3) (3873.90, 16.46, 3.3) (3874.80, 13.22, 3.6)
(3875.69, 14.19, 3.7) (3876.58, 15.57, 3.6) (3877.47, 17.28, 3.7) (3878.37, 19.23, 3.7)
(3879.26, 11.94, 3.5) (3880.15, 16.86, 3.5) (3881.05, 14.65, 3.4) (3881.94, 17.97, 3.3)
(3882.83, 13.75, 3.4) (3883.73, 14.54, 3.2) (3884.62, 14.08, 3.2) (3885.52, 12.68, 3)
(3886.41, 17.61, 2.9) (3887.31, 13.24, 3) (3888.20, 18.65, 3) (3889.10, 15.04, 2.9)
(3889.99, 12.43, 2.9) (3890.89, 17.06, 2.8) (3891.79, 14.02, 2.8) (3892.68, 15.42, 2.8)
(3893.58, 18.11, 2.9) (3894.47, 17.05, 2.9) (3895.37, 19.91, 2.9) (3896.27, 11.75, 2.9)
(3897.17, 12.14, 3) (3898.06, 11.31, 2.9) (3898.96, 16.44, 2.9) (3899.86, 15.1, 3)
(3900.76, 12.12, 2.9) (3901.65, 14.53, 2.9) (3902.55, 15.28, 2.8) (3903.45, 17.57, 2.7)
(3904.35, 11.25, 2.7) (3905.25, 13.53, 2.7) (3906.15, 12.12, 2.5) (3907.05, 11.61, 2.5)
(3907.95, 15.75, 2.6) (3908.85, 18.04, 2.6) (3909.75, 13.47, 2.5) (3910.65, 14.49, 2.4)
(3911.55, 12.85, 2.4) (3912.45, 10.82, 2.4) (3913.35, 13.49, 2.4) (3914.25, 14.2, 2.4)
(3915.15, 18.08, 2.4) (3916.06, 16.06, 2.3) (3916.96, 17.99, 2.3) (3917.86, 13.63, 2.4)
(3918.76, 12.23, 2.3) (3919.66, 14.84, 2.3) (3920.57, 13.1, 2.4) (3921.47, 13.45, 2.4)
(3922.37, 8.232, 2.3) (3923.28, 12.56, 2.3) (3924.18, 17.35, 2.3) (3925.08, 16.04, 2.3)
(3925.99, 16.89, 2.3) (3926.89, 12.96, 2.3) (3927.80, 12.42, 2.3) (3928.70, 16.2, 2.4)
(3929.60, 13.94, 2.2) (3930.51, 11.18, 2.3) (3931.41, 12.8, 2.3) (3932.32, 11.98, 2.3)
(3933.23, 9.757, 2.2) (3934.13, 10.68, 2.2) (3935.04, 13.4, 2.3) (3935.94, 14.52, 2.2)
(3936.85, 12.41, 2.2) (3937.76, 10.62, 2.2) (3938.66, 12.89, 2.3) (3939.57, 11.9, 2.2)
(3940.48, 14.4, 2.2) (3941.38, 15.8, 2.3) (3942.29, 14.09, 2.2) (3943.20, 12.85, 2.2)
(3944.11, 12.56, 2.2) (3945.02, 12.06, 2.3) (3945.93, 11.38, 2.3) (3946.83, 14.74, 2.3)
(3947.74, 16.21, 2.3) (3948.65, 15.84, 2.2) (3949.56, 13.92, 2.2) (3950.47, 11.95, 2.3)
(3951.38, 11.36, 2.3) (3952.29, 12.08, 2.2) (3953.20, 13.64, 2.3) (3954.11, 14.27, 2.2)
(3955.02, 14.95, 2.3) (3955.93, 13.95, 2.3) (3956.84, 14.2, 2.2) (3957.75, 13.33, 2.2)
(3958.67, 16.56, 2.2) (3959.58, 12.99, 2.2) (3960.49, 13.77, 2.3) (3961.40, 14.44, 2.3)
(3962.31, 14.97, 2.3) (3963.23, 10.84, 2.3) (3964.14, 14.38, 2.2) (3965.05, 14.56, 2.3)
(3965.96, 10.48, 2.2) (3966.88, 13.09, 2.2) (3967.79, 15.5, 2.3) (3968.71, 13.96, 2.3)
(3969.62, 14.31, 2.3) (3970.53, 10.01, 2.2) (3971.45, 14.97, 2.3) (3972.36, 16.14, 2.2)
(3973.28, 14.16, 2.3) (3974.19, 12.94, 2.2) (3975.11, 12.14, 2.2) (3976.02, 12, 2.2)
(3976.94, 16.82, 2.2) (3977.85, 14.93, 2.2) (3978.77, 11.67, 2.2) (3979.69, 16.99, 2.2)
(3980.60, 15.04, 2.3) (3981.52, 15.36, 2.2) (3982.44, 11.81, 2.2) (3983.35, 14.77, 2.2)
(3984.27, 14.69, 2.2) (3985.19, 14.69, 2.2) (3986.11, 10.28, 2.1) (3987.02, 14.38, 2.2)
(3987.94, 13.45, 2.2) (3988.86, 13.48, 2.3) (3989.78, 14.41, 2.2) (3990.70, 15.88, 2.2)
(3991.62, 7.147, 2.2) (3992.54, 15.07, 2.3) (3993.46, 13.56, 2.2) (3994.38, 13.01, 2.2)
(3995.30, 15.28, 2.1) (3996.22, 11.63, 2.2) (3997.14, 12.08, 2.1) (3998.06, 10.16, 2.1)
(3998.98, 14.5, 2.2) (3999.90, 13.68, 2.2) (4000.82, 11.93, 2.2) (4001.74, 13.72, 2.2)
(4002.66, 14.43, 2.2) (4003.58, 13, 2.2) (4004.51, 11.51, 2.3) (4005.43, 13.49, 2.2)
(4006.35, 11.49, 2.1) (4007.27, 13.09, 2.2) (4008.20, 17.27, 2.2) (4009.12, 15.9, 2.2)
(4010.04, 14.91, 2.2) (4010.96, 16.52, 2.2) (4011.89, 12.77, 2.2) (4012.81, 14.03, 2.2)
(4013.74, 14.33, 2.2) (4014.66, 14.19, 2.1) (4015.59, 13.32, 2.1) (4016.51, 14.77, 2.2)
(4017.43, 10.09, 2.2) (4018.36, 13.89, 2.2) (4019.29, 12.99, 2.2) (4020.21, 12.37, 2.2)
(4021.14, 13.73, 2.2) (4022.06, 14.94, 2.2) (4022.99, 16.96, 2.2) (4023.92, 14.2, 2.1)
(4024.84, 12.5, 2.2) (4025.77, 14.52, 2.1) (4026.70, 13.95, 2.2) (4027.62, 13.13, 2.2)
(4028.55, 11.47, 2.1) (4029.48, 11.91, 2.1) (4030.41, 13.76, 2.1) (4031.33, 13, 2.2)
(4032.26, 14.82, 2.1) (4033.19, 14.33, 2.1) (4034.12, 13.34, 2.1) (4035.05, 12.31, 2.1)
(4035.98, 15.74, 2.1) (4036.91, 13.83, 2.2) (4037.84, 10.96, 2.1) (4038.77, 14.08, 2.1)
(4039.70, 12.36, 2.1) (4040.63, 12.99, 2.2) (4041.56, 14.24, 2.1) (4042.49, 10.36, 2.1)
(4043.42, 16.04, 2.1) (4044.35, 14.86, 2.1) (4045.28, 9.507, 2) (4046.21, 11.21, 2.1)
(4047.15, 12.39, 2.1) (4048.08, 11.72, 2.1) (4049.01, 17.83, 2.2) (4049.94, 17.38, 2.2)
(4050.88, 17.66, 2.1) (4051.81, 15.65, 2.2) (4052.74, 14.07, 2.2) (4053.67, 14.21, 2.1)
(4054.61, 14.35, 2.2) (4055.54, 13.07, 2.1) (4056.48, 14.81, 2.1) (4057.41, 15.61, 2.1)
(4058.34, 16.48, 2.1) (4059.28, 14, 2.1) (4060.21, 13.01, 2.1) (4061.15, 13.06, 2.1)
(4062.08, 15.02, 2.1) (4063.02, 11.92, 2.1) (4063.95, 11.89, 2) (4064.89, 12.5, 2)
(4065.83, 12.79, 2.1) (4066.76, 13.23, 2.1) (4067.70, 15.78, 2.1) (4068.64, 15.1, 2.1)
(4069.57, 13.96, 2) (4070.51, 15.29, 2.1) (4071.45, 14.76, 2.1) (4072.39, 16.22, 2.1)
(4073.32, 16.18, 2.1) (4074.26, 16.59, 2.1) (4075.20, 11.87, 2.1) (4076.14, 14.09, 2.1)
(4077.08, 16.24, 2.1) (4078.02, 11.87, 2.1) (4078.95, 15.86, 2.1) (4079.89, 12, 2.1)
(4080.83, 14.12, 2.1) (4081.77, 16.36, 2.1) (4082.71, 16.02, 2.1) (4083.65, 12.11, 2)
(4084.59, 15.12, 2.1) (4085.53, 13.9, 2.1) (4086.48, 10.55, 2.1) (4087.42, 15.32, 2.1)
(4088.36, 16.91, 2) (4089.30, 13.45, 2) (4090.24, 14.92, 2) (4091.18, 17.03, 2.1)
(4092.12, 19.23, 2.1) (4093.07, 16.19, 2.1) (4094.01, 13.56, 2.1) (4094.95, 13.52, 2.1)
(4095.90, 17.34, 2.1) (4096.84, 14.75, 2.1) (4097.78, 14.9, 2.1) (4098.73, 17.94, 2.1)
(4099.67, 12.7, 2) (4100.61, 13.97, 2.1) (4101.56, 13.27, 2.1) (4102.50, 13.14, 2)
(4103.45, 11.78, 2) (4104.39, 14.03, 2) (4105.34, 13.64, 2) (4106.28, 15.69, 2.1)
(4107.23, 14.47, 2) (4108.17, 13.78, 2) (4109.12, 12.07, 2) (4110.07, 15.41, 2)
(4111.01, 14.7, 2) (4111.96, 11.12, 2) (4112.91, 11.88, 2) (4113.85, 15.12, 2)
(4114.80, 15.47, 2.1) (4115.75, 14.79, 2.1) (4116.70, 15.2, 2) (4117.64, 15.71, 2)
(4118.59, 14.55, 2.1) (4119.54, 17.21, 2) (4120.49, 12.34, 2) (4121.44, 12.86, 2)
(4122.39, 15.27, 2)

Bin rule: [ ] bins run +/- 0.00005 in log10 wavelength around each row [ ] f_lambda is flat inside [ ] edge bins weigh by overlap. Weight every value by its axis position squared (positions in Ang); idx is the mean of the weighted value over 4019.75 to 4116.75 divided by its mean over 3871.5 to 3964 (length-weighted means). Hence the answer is 1.08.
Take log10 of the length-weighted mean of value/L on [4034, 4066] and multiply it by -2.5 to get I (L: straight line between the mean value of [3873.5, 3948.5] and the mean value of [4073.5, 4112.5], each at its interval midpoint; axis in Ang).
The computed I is 0.05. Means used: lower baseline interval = 14.2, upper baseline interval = 14.4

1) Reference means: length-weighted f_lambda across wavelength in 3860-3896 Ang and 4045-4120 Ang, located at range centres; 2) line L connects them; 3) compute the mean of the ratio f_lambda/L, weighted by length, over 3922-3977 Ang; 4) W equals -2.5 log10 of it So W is 0.18 mag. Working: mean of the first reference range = 16.6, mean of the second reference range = 14.4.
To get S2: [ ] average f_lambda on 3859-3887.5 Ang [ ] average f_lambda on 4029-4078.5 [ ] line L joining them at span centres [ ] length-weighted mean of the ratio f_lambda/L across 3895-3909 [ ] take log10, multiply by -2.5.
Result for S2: 0.14 mag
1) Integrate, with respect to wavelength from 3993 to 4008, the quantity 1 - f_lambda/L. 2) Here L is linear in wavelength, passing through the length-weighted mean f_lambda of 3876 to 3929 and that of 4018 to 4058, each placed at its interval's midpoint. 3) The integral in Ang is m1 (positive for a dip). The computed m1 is 1.1 Ang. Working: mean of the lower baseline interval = 14.7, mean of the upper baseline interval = 13.8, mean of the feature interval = 13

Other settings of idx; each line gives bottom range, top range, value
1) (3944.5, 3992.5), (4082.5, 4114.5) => 1.12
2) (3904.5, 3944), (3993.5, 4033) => 1.04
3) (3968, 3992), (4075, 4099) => 1.14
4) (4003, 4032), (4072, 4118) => 1.10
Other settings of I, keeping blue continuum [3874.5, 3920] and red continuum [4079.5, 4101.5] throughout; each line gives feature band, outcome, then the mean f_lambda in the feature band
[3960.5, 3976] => 0.10 mag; 13.5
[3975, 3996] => 0.08 mag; 13.8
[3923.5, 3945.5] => 0.12 mag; 13.3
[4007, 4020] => 0.05 mag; 14.1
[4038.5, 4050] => 0.12 mag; 13.3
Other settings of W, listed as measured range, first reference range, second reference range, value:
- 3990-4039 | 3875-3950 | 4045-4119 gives 0.06 mag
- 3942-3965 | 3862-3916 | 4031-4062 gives 0.10 mag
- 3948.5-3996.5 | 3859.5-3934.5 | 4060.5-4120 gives 0.09 mag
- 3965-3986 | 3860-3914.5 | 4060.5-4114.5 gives 0.09 mag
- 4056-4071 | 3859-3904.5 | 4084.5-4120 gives 0.06 mag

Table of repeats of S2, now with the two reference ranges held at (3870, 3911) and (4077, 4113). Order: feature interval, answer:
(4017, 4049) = 0.11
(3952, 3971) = 0.09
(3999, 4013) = 0.06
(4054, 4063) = 0.02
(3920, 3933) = 0.12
